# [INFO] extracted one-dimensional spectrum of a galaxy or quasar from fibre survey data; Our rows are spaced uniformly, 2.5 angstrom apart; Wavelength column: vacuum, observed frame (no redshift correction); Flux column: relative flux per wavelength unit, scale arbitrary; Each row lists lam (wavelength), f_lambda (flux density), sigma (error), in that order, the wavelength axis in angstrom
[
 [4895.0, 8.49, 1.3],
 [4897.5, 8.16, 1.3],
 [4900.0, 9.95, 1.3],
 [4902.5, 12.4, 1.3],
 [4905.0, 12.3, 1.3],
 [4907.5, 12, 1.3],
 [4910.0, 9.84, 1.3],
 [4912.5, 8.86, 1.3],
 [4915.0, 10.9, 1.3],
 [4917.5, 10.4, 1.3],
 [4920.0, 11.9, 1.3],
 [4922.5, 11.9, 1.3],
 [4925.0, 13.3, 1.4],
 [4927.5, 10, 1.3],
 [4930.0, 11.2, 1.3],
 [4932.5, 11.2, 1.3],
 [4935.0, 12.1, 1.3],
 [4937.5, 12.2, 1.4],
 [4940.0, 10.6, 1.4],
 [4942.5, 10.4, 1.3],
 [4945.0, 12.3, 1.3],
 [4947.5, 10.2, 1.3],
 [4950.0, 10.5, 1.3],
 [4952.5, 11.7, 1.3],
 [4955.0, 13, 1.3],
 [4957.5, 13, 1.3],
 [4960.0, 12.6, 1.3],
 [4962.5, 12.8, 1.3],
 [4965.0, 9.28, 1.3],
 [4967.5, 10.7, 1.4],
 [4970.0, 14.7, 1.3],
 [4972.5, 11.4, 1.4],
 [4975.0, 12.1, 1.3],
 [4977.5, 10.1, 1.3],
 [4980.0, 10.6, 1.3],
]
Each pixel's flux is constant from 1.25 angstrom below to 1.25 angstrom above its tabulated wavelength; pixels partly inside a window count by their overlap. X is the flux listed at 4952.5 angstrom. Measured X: 11.7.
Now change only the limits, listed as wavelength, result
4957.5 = 13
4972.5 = 11.4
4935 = 12.1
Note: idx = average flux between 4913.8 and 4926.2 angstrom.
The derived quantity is 11.7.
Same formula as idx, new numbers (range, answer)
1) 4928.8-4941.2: 11.5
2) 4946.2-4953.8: 10.8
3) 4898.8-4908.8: 11.7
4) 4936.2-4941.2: 11.4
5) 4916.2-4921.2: 11.1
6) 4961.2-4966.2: 11.1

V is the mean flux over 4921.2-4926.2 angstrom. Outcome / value 12.6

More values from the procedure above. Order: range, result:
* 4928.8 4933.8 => 11.2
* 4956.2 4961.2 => 12.8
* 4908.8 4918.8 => 10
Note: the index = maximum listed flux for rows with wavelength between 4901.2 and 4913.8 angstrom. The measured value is 12.4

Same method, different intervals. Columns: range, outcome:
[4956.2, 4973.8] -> 14.7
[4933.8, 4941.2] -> 12.2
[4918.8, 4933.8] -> 13.3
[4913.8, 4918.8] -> 10.9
